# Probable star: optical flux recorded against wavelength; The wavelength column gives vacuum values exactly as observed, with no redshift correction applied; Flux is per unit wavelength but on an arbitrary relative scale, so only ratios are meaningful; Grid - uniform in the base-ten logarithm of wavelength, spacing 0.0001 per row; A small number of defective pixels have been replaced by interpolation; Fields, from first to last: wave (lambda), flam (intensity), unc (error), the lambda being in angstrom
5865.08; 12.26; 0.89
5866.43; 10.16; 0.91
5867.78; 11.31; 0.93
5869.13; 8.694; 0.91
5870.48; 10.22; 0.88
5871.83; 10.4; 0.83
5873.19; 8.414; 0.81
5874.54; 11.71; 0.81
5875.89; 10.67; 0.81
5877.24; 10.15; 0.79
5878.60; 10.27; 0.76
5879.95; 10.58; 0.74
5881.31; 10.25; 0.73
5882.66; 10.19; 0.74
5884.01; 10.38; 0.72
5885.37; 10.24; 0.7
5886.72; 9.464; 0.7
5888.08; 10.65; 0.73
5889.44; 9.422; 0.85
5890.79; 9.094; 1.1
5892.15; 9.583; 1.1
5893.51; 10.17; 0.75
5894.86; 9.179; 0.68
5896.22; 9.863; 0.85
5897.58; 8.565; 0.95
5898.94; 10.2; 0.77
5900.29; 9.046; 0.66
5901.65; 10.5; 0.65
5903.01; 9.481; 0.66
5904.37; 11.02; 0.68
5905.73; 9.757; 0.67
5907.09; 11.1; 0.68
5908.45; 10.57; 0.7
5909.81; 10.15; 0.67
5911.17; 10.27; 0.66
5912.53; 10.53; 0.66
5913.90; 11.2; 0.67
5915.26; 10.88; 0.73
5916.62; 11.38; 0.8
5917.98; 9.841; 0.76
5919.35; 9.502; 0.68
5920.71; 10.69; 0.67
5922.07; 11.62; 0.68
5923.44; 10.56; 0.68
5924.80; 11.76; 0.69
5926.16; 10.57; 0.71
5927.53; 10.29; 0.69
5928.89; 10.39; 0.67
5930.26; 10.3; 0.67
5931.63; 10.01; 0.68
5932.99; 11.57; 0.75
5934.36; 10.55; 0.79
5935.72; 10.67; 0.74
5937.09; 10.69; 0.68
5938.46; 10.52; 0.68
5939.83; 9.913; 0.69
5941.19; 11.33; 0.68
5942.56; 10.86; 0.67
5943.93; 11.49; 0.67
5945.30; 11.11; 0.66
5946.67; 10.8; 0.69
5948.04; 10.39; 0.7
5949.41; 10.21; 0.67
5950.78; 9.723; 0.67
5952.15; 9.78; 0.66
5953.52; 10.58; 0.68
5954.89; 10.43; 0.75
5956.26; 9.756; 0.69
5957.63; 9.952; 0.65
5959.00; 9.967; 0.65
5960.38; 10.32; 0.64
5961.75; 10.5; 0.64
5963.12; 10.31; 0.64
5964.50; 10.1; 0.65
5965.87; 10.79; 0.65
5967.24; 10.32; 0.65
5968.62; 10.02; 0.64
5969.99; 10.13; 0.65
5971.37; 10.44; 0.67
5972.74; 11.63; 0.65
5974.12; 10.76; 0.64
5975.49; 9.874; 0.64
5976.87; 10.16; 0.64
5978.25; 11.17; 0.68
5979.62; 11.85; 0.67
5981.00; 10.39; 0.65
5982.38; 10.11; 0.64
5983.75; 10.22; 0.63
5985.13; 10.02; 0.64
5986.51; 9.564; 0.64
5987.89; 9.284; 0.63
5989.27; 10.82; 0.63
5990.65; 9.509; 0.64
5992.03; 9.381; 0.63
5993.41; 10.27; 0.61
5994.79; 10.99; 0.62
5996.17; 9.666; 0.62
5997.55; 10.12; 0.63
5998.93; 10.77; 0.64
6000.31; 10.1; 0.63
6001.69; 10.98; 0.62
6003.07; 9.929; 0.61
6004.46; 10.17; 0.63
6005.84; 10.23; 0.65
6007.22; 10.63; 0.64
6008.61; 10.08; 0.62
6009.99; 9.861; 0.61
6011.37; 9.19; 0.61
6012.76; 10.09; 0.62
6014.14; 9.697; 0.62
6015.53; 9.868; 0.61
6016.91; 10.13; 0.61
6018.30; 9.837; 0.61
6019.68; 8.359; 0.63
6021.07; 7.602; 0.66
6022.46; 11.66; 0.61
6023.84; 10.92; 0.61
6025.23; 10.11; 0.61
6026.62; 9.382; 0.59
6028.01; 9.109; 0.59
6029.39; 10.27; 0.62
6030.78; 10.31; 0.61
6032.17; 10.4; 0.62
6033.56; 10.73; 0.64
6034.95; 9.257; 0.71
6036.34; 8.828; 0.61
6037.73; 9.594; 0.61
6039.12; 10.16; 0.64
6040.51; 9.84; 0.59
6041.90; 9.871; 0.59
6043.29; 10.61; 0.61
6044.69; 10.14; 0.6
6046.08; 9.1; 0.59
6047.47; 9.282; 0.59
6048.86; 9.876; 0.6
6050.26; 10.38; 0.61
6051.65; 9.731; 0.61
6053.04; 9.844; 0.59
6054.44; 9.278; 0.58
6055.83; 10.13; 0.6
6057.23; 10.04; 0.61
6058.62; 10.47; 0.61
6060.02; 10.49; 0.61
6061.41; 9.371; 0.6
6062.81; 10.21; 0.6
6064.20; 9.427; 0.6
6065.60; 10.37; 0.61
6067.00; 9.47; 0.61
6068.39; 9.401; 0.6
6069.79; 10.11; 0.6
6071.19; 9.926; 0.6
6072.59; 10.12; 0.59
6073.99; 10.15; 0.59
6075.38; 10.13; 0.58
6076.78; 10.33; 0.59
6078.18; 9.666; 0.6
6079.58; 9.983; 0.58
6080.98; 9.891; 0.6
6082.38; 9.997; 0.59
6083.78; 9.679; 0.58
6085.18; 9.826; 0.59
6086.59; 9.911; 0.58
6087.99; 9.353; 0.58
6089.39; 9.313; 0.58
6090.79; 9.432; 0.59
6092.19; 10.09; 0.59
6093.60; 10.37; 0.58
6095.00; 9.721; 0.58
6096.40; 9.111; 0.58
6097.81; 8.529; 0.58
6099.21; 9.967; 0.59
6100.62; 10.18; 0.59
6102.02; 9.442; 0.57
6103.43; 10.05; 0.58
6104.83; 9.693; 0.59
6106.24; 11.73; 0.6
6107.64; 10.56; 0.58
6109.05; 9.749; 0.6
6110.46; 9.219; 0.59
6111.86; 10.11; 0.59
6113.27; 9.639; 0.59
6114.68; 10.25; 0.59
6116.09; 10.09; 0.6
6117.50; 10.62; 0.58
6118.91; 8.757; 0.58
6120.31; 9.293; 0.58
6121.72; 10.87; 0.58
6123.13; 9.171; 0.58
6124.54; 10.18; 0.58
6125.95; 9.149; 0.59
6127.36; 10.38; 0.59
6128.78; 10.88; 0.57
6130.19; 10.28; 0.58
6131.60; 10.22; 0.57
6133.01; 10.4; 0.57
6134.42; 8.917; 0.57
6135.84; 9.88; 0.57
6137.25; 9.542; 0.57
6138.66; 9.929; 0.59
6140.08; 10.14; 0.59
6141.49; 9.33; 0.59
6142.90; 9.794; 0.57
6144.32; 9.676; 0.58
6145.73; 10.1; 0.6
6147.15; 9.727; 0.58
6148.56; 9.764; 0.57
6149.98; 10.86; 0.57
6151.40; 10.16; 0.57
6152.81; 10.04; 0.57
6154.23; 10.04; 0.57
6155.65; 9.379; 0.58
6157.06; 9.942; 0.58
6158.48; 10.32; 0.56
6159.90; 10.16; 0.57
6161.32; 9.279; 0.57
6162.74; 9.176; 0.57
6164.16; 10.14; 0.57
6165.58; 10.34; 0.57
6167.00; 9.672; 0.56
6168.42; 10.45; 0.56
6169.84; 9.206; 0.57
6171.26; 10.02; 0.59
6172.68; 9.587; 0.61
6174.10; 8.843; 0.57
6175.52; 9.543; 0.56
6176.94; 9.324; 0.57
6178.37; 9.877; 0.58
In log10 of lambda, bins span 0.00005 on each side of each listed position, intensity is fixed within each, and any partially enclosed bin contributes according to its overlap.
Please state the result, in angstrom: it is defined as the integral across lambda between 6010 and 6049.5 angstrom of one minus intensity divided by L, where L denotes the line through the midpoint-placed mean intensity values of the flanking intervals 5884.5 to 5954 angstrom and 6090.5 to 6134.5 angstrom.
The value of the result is 1.2 angstrom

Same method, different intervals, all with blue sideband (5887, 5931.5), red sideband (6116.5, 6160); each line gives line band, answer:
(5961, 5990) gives -0.7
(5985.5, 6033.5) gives 0.6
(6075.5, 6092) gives 0.4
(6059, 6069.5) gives 0.2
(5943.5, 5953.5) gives -0.3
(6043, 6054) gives 0.2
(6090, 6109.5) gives 0.2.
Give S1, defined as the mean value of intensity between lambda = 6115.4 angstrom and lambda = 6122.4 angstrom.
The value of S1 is 9.93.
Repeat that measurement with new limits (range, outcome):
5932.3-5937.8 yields 10.9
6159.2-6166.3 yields 9.81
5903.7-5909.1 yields 10.6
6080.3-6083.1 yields 9.95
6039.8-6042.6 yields 9.87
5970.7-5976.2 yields 10.7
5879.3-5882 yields 10.4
